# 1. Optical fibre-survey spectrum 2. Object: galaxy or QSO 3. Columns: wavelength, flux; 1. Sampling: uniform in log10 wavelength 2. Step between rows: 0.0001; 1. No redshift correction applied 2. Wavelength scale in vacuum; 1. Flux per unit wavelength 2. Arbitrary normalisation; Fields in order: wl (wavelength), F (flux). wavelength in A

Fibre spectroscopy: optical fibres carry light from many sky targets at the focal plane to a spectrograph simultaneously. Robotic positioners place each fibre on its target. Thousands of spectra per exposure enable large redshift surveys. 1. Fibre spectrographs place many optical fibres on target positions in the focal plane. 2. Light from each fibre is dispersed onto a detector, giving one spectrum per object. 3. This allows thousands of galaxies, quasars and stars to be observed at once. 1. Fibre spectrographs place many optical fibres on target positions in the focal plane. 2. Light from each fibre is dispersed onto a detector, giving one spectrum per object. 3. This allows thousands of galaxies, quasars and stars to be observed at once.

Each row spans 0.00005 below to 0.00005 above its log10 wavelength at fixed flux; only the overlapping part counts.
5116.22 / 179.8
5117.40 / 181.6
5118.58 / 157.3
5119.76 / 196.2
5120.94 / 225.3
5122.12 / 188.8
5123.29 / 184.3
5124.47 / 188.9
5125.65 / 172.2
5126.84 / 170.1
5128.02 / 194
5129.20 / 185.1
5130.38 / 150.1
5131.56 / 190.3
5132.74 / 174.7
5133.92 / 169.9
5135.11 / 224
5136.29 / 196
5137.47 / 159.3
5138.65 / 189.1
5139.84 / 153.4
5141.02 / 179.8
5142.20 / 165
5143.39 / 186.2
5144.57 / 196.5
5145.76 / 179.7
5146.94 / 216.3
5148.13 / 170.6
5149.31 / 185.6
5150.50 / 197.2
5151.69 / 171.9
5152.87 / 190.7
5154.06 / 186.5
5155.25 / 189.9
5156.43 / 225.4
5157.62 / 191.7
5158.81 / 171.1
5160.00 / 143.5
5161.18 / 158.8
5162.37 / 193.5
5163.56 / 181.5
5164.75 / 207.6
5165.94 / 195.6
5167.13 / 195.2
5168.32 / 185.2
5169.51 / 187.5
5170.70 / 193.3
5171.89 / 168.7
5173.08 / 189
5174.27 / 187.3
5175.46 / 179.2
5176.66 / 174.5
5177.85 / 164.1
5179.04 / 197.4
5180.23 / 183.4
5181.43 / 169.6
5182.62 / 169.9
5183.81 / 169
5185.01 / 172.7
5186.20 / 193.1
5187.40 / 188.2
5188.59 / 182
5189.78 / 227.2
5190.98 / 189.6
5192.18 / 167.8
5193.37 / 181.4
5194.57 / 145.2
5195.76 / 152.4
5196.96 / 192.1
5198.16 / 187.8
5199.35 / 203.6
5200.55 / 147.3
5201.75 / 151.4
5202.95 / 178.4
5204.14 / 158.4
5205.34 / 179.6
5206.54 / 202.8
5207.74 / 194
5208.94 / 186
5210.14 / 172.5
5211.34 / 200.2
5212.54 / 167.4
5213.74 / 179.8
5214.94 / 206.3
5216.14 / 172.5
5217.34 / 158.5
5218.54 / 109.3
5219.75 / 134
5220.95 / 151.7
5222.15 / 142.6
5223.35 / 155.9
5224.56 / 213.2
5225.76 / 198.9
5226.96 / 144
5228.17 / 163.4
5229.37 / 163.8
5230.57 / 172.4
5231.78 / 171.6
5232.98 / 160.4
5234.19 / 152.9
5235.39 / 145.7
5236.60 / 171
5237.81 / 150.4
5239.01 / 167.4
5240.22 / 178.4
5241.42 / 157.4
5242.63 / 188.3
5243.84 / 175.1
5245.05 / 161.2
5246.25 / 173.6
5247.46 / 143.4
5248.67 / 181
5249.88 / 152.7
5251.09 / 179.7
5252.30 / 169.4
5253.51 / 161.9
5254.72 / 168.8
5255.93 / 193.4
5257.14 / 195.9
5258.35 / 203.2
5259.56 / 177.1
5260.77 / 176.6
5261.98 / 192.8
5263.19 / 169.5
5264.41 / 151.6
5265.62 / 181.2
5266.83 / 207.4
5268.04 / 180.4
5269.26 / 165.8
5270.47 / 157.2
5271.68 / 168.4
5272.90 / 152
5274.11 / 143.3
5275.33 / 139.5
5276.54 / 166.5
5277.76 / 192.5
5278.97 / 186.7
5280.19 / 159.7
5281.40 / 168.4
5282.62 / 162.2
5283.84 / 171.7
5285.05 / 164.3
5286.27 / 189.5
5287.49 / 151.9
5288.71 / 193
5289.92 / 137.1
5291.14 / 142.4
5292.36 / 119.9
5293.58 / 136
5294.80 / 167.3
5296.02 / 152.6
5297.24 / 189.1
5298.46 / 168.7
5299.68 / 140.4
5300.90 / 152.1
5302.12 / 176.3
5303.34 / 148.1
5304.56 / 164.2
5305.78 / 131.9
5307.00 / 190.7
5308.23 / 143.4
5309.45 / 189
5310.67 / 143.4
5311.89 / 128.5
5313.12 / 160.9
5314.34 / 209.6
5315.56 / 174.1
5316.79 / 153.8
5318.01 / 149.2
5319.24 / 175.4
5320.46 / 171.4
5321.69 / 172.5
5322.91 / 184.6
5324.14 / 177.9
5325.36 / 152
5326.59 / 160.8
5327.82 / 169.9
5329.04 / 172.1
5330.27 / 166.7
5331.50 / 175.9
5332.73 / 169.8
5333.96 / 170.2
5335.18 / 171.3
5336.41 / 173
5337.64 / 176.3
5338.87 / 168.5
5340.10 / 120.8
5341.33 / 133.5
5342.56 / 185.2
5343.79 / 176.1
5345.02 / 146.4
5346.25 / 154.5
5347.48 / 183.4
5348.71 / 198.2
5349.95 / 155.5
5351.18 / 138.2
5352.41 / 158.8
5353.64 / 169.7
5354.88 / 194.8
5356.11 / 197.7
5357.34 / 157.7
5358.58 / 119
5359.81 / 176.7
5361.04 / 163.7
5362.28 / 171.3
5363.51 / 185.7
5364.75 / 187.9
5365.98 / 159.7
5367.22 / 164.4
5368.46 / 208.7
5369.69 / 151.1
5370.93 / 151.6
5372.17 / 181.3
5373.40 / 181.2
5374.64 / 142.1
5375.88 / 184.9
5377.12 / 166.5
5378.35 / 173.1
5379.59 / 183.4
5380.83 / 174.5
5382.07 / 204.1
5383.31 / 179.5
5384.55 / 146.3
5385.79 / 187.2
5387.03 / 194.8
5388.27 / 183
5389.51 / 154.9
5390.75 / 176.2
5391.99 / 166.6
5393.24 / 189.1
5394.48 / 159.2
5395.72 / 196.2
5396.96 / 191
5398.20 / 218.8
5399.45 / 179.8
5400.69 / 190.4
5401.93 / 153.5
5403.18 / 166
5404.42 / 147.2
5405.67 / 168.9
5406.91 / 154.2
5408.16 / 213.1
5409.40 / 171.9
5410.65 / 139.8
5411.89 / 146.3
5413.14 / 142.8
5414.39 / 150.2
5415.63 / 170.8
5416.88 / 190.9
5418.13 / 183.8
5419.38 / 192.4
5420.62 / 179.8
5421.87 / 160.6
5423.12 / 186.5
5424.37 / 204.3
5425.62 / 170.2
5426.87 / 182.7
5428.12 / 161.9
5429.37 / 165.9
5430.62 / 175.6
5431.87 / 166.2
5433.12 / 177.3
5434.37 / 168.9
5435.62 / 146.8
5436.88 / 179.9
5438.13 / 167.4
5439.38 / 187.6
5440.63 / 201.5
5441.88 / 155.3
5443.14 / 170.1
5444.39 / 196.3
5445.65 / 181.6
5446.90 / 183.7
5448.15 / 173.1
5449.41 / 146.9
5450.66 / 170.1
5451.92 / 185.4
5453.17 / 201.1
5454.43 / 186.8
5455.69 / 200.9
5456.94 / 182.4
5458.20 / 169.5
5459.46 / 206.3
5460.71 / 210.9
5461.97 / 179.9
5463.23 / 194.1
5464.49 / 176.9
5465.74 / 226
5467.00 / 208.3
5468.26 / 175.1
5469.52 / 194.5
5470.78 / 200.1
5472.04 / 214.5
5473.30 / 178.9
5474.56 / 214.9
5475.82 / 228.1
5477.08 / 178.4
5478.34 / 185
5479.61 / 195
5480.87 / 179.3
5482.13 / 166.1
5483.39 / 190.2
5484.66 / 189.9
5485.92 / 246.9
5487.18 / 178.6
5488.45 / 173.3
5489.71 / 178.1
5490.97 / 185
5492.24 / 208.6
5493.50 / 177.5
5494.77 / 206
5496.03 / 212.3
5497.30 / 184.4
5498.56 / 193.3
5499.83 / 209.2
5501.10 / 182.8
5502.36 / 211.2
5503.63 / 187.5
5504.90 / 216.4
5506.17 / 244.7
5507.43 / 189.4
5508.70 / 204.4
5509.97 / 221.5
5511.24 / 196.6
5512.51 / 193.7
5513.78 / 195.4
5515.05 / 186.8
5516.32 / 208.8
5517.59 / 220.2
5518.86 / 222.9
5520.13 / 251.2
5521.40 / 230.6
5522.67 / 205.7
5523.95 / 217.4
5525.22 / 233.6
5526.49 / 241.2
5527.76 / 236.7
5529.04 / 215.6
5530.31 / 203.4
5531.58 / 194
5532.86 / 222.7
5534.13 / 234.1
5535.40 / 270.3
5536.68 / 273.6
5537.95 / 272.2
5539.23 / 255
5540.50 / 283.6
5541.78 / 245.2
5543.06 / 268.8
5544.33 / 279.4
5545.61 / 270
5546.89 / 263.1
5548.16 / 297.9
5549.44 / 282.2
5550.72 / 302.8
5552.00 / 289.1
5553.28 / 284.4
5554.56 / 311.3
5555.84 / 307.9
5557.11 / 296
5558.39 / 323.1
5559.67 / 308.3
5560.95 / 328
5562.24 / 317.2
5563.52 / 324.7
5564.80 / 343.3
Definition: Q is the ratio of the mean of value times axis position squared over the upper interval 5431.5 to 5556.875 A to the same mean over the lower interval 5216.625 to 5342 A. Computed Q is 1.4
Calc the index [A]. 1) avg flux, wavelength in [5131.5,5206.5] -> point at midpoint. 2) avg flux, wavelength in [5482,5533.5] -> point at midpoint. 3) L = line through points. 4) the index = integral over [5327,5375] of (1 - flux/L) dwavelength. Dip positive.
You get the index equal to 6.7 A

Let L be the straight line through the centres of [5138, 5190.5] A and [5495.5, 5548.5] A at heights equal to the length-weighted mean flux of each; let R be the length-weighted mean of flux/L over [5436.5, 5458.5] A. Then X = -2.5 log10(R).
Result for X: 0.21 mag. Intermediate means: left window 184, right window 227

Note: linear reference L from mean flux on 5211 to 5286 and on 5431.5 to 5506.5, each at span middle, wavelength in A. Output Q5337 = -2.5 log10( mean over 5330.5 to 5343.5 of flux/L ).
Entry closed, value 0.08 mag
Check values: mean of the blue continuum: 169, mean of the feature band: 165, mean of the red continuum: 190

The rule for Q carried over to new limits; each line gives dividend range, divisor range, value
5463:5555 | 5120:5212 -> 1.37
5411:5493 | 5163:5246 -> 1.15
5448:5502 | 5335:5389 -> 1.18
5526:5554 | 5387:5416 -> 1.59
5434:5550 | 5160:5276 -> 1.32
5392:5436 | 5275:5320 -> 1.12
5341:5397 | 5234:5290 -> 1.05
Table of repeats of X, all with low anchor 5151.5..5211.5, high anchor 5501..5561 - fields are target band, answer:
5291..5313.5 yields 0.296 mag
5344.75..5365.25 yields 0.257 mag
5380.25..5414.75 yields 0.264 mag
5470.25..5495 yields 0.218 mag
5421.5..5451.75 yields 0.291 mag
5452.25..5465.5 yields 0.207 mag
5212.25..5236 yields 0.163 mag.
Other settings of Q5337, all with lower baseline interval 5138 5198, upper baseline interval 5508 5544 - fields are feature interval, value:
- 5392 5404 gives 0.17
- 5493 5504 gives 0.15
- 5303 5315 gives 0.24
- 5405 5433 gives 0.24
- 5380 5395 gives 0.19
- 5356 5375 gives 0.23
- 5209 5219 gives 0.10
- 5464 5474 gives 0.13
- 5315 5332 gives 0.20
